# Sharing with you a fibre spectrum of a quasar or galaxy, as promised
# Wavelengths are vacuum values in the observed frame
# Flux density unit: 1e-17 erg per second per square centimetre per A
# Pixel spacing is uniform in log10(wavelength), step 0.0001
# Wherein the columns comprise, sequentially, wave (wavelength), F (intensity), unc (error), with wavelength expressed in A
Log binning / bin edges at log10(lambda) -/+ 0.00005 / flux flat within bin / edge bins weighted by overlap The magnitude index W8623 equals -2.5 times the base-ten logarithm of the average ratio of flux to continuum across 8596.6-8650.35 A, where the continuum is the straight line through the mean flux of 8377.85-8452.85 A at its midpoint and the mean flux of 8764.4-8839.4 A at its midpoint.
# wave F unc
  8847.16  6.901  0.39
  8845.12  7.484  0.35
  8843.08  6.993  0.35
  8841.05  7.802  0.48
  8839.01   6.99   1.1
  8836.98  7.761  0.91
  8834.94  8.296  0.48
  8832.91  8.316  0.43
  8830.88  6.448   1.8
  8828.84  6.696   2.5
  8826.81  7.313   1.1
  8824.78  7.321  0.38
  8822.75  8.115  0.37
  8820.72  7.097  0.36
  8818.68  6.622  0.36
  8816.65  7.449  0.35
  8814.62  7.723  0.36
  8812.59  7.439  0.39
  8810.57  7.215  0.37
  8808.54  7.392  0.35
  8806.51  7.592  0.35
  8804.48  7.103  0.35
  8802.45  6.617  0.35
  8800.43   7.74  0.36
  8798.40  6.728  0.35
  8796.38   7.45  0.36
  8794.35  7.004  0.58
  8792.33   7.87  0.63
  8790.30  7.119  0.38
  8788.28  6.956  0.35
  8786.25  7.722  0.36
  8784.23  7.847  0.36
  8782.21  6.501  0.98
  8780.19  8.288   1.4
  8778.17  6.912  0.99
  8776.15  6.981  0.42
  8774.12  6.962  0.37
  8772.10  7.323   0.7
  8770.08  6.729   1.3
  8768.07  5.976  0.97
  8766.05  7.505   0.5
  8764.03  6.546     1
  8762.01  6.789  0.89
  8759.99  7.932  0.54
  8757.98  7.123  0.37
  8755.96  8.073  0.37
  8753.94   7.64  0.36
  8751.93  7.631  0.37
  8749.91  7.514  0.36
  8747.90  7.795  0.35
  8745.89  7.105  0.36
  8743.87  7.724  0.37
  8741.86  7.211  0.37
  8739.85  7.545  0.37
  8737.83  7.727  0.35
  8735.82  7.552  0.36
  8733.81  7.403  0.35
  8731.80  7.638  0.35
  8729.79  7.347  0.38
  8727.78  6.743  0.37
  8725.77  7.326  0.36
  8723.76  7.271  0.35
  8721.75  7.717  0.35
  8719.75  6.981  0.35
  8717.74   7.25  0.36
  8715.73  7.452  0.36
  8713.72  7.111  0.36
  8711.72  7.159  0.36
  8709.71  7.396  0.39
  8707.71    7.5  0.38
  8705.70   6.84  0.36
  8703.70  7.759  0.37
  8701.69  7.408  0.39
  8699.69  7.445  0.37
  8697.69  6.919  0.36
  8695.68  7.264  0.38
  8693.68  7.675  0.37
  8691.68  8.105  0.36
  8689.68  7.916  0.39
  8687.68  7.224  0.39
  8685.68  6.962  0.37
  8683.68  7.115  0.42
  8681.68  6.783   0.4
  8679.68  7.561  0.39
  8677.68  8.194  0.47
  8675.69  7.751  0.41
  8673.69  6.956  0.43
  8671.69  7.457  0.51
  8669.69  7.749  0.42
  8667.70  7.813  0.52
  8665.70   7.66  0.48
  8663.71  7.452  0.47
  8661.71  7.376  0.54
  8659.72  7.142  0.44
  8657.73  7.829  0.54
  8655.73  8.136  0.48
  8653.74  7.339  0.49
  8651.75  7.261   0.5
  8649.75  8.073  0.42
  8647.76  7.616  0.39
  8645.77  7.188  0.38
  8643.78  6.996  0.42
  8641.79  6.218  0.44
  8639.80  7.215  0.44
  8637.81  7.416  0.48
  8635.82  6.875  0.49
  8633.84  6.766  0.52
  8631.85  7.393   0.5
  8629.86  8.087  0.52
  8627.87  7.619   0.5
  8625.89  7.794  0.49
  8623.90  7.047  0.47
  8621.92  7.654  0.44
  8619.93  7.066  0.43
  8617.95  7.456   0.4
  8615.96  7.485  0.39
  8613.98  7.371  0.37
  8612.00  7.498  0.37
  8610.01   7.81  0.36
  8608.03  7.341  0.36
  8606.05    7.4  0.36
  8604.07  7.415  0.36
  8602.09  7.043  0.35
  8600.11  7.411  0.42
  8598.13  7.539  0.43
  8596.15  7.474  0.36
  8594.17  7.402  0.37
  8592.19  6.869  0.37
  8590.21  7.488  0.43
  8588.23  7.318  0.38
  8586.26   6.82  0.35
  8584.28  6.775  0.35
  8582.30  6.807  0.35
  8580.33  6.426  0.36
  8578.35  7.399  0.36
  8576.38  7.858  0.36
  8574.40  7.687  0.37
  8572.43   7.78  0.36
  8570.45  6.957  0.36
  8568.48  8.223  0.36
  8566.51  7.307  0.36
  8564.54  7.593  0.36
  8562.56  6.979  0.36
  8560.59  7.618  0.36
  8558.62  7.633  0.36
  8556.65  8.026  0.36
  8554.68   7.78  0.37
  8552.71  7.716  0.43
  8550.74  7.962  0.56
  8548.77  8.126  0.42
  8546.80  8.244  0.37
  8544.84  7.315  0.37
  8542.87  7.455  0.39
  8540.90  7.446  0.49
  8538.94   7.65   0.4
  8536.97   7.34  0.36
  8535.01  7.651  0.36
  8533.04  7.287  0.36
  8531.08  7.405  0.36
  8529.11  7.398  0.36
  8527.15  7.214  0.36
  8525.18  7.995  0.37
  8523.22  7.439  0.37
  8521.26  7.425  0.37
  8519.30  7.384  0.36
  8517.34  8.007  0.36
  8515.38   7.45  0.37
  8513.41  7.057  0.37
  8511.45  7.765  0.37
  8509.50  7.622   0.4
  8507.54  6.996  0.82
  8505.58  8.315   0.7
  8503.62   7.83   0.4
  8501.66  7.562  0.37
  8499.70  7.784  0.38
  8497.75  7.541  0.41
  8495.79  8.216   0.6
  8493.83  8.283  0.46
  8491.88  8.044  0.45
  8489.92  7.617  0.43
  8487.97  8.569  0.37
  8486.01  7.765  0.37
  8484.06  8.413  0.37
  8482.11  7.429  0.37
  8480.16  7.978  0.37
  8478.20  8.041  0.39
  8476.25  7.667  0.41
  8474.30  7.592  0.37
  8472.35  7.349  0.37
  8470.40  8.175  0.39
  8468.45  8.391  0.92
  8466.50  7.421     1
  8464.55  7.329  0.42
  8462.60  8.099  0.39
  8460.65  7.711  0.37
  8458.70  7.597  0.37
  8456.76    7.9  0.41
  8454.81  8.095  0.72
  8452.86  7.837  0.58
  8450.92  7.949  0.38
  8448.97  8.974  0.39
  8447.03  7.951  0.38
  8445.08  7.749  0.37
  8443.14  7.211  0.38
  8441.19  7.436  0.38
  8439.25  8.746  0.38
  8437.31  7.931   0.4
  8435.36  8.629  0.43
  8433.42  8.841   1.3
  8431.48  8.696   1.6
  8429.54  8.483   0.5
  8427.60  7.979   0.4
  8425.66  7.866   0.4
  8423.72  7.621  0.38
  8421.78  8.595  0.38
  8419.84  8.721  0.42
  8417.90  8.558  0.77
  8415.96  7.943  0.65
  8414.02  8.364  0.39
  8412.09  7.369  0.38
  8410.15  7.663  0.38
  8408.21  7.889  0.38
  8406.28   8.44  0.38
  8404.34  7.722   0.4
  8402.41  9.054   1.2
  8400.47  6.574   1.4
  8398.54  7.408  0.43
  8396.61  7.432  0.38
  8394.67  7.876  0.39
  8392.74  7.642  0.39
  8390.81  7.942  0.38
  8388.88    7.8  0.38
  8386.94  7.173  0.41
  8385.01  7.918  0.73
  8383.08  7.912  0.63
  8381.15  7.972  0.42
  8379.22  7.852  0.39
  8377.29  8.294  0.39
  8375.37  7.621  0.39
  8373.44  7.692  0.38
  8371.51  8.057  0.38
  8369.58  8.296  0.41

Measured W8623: 0.04 mag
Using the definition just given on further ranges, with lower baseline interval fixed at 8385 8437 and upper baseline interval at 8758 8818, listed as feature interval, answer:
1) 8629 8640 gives 0.04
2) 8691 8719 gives 0.00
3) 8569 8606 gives 0.05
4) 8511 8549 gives 0.03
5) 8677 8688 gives 0.02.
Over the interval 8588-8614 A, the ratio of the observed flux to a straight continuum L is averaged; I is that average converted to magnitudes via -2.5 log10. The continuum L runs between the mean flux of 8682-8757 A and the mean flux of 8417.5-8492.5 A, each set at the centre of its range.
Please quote 0.043 mag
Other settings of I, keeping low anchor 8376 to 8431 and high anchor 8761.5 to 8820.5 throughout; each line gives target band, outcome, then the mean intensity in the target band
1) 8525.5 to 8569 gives 0.01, 7.61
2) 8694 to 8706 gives 0.01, 7.32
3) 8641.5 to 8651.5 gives 0.03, 7.29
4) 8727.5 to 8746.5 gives -0.02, 7.43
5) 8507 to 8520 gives 0.03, 7.49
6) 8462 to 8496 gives -0.02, 7.9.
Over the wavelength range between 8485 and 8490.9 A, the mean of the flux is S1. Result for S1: 7.99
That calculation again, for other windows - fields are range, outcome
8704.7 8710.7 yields 7.25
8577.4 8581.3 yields 6.9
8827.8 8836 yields 7.44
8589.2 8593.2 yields 7.17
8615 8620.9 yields 7.33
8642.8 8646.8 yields 7.1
